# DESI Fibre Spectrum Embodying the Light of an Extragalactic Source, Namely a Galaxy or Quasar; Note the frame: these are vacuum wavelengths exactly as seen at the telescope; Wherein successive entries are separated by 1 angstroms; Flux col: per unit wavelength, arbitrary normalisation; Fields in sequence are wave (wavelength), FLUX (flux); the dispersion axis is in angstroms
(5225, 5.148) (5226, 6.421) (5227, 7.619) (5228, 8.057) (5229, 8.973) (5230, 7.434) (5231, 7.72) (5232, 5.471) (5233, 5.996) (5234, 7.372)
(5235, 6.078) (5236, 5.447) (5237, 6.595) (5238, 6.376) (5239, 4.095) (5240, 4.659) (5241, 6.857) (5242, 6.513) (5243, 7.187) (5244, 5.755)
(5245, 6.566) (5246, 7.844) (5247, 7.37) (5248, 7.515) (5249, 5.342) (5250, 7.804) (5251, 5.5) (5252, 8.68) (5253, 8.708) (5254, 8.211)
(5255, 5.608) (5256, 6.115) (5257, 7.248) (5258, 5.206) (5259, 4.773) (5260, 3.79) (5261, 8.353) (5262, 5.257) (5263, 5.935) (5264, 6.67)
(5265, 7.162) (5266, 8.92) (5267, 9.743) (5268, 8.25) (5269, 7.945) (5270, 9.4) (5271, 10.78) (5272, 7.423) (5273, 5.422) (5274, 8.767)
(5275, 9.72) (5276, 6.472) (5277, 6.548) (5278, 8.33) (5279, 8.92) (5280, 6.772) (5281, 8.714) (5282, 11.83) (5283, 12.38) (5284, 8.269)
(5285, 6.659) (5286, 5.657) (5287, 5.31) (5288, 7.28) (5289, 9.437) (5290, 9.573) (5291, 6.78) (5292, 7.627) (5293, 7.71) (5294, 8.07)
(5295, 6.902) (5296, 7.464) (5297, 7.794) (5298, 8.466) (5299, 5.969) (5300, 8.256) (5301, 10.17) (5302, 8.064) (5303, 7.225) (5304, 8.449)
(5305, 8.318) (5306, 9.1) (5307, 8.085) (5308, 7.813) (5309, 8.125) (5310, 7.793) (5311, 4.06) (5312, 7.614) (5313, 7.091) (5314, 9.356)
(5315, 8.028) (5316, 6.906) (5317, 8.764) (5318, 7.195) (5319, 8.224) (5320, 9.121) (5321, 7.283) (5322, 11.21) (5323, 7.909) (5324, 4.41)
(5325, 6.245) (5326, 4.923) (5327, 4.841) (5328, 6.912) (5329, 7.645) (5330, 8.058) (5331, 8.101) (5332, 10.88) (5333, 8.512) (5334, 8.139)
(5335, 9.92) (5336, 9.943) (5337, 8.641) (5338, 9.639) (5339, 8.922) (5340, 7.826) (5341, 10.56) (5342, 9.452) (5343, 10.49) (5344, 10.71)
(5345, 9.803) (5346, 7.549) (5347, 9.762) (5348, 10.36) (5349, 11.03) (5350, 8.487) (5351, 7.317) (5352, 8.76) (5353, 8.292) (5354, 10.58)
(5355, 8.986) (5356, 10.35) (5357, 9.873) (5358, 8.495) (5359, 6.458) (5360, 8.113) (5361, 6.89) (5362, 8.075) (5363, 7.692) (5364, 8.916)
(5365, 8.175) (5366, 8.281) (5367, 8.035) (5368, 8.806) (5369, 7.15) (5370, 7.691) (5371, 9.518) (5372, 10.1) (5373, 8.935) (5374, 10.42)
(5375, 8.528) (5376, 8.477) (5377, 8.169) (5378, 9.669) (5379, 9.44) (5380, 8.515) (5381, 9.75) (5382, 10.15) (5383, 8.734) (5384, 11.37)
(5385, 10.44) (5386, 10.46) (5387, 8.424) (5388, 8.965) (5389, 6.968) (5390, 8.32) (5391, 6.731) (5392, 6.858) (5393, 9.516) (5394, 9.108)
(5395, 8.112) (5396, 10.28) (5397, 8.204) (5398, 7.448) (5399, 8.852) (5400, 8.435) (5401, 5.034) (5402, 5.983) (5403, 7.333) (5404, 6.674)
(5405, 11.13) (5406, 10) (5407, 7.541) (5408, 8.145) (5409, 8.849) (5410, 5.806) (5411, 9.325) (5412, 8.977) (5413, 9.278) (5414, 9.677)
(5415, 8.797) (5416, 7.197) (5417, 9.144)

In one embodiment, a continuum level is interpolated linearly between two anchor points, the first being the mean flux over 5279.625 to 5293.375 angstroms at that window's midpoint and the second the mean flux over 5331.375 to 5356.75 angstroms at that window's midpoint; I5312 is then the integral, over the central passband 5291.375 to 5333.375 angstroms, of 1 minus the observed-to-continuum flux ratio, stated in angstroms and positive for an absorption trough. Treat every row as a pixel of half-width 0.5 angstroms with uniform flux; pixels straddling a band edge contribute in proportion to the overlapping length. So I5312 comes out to 4.7 angstroms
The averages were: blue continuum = 8.16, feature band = 7.73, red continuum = 9.39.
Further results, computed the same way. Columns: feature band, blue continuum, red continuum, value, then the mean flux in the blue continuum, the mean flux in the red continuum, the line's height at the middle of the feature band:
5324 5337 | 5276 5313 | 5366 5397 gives 0.91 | 7.9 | 8.9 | 8.31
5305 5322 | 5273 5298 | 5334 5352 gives 1.51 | 8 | 9.38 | 8.67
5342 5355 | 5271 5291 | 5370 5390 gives -0.77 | 8.11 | 9.25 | 8.89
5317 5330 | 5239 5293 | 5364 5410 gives 1.15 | 7.4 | 8.59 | 7.96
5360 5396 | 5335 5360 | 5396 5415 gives -0.15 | 9.25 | 8.22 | 8.71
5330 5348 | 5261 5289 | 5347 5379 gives -1.66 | 7.98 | 8.76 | 8.55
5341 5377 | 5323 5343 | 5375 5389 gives -0.60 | 8.14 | 9.31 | 8.76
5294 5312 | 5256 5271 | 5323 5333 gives -1.79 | 7.14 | 7.02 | 7.07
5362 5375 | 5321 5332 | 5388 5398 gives -1.26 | 7.21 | 8.23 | 7.86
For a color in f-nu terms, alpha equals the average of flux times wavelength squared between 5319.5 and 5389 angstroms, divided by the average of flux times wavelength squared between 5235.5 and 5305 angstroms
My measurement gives 1.2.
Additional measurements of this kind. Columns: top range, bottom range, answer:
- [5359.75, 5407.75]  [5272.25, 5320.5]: 1.11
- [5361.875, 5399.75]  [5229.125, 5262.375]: 1.42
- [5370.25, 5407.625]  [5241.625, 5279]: 1.26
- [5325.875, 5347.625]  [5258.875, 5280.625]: 1.19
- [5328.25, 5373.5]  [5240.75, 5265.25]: 1.39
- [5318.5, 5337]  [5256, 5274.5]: 1.12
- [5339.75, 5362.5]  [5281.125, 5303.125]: 1.15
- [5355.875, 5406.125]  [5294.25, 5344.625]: 1.08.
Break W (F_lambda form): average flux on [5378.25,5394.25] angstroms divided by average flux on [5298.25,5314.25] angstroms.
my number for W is 1.1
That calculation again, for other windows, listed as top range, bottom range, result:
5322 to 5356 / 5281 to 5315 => 1.09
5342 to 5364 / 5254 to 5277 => 1.24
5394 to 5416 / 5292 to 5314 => 1.06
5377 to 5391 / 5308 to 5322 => 1.18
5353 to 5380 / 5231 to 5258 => 1.32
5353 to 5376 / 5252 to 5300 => 1.13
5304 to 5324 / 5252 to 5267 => 1.17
